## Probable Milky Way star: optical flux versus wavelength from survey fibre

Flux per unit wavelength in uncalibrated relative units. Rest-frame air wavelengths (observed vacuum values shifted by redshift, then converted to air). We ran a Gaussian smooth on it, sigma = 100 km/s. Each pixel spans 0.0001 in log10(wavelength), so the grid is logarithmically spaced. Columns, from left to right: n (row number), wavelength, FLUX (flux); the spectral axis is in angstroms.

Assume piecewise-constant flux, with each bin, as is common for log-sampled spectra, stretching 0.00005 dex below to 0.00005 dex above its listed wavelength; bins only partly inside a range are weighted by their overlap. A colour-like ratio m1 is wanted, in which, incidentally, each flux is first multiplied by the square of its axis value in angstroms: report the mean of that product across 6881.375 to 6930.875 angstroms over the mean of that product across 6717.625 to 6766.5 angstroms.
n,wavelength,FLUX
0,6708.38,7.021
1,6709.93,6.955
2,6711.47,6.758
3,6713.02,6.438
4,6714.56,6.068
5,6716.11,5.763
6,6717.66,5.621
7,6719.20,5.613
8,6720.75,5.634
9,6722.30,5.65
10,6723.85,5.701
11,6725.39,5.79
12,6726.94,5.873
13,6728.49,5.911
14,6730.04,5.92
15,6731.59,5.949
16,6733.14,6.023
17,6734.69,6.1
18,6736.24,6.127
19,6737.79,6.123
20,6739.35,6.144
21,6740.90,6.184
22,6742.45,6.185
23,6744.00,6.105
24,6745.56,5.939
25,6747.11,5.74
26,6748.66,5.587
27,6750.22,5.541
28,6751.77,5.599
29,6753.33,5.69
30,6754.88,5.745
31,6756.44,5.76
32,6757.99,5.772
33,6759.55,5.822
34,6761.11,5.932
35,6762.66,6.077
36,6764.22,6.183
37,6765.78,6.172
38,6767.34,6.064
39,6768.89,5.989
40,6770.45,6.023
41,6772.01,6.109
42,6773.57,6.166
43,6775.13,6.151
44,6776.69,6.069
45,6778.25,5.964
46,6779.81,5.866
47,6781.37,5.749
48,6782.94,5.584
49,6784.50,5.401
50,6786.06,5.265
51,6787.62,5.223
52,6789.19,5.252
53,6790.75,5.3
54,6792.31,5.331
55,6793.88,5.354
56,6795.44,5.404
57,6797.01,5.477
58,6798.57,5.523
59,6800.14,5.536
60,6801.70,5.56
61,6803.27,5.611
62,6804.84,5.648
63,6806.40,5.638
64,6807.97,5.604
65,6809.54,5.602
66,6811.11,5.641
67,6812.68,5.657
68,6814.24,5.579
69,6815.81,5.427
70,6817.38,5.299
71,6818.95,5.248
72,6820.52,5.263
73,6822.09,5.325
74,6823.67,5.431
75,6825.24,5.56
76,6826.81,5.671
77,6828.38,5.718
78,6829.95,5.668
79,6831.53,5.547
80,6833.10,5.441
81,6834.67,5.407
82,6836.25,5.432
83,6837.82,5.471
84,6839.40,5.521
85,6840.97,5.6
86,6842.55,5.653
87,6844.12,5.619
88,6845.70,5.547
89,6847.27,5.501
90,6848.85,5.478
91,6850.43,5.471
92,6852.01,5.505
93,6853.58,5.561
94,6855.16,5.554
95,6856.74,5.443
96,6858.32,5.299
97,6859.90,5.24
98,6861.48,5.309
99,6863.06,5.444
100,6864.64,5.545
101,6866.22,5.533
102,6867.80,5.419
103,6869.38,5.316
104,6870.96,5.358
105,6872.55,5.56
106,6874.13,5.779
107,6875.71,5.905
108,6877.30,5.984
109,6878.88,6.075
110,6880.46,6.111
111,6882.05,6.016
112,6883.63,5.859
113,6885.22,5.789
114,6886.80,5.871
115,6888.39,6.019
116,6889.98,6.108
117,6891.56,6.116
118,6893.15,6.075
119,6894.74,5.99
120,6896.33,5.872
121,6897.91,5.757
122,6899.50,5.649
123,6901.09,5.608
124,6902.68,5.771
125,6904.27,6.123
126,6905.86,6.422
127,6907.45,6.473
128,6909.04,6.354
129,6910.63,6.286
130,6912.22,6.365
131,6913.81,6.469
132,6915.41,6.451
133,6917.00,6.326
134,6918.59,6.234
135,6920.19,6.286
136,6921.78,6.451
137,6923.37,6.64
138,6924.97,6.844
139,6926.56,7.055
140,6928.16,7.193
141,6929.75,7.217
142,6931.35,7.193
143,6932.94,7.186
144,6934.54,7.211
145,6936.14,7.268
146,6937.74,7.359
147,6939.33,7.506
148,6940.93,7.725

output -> 1.1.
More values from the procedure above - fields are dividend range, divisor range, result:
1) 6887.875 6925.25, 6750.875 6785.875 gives 1.09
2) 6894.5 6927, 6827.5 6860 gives 1.16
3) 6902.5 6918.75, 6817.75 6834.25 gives 1.18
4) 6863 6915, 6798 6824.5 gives 1.10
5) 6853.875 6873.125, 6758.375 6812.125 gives 0.97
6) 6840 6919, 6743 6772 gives 1.02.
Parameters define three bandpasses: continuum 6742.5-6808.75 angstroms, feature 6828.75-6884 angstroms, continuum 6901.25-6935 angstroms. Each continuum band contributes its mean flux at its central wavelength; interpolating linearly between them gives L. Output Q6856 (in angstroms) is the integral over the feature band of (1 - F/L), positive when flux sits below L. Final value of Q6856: 5.6 angstroms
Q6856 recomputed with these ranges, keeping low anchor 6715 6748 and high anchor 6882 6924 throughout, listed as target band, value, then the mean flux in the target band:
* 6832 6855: 2.03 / 5.52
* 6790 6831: 3.45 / 5.5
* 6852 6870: 1.91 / 5.43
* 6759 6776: -0.32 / 6.07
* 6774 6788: 0.59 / 5.72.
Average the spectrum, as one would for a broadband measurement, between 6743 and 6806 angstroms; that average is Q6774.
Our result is 5.73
